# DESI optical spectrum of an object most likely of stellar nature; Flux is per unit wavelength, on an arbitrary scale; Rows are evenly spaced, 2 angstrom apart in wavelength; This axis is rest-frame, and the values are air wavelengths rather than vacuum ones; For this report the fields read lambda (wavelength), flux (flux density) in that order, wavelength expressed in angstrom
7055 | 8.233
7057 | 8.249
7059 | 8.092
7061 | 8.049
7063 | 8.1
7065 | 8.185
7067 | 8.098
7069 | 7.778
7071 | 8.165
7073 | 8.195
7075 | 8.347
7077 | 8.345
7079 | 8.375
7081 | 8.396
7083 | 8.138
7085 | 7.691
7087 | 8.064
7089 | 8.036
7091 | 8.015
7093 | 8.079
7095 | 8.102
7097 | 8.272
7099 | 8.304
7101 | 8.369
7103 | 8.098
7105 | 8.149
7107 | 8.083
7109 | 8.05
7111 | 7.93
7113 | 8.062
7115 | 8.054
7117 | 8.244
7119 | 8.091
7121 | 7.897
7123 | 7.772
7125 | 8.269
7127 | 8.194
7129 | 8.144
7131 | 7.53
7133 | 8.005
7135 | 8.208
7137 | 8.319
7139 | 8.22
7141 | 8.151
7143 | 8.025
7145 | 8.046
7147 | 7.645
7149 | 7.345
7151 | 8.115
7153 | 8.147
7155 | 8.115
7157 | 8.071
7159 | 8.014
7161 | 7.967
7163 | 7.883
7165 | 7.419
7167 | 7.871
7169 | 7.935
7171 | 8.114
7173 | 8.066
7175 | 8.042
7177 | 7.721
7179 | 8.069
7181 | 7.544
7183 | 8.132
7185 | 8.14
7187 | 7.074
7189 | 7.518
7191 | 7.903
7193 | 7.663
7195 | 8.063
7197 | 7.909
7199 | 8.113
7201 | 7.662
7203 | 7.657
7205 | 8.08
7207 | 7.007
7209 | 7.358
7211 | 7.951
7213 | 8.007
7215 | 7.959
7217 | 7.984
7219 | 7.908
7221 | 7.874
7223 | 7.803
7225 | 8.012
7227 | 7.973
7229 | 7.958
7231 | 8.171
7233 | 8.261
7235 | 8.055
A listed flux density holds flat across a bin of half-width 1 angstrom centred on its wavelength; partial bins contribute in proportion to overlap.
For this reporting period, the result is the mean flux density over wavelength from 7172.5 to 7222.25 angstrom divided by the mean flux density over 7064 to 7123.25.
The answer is 0.96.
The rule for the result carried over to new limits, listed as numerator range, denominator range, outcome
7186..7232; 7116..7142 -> 0.97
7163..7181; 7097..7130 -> 0.97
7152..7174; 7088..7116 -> 0.98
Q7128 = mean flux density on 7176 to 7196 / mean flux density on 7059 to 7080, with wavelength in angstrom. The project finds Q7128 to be 1.0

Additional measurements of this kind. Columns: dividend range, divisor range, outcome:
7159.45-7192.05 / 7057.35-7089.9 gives 0.96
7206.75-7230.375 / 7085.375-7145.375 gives 0.97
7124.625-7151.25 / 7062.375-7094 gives 0.99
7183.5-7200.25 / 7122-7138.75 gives 0.97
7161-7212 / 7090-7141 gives 0.96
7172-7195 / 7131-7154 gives 0.98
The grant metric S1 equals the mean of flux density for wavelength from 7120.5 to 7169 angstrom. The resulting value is 7.97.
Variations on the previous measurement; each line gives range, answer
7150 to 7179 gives 7.97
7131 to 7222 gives 7.89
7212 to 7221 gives 7.95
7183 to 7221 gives 7.79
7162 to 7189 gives 7.83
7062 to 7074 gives 8.09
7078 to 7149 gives 8.08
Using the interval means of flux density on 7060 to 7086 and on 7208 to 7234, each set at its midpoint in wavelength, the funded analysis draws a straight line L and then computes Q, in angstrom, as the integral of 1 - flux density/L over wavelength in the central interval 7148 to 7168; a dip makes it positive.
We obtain 0.33 angstrom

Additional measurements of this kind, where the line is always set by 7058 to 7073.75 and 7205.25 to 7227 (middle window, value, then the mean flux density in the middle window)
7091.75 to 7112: -0.3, 8.14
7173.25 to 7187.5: 0.0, 7.86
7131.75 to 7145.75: -0.3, 8.13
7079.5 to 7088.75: 0.0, 8.09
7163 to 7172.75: 0.0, 7.86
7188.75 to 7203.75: 0.0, 7.83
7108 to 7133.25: -0.1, 8.02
